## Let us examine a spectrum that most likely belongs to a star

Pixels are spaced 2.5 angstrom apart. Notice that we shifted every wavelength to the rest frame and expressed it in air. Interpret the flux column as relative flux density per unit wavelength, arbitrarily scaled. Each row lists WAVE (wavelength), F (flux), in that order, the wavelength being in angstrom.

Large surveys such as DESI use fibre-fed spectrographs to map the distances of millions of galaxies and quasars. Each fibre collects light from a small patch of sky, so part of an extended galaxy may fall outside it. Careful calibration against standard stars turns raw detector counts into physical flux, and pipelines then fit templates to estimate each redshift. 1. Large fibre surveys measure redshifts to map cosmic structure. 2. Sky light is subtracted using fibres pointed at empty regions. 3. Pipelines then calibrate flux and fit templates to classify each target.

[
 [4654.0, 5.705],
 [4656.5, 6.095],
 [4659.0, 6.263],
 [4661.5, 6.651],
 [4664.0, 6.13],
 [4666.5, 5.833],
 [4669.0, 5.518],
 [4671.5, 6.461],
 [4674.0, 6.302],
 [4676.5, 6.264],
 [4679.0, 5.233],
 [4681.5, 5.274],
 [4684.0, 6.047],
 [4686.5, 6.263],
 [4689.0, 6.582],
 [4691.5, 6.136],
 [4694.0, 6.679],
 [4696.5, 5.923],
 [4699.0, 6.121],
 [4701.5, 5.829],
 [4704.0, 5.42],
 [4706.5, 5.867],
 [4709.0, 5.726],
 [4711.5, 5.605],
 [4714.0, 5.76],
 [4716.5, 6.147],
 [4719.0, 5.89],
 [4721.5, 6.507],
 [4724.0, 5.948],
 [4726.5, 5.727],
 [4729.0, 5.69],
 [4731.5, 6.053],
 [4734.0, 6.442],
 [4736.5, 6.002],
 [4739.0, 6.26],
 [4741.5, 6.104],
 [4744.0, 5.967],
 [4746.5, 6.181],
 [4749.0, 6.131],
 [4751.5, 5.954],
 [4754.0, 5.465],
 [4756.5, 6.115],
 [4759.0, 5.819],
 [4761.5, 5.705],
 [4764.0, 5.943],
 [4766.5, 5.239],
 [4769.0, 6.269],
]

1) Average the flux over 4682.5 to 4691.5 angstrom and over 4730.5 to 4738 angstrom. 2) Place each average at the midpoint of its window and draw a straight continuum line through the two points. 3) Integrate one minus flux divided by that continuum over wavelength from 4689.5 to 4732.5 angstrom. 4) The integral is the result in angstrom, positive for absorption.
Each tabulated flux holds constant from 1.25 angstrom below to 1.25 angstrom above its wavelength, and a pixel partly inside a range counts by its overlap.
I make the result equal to 1.8 angstrom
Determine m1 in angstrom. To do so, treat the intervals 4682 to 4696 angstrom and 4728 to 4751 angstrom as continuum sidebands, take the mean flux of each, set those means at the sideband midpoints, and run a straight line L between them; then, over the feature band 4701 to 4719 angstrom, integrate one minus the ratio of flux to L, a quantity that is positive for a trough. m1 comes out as 1.22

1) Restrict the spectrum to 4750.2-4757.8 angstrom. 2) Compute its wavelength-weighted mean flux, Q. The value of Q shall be 5.85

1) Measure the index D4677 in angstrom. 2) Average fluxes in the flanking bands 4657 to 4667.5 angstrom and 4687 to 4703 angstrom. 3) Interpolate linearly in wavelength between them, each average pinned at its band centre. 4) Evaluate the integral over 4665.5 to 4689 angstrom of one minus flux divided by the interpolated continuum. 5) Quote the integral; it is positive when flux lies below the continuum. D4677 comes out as 1.0 angstrom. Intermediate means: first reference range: 6.22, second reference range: 6.2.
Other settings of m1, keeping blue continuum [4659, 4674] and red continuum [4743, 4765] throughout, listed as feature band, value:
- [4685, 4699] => -0.5 angstrom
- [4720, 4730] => 0.0 angstrom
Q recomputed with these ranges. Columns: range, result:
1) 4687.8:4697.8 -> 6.33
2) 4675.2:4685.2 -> 5.71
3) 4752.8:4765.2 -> 5.81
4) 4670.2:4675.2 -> 6.37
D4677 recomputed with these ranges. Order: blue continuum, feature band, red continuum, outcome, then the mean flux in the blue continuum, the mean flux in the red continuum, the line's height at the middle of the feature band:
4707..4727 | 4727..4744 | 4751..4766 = -0.59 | 5.92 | 5.8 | 5.86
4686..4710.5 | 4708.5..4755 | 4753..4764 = -0.59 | 6.04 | 5.8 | 5.91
